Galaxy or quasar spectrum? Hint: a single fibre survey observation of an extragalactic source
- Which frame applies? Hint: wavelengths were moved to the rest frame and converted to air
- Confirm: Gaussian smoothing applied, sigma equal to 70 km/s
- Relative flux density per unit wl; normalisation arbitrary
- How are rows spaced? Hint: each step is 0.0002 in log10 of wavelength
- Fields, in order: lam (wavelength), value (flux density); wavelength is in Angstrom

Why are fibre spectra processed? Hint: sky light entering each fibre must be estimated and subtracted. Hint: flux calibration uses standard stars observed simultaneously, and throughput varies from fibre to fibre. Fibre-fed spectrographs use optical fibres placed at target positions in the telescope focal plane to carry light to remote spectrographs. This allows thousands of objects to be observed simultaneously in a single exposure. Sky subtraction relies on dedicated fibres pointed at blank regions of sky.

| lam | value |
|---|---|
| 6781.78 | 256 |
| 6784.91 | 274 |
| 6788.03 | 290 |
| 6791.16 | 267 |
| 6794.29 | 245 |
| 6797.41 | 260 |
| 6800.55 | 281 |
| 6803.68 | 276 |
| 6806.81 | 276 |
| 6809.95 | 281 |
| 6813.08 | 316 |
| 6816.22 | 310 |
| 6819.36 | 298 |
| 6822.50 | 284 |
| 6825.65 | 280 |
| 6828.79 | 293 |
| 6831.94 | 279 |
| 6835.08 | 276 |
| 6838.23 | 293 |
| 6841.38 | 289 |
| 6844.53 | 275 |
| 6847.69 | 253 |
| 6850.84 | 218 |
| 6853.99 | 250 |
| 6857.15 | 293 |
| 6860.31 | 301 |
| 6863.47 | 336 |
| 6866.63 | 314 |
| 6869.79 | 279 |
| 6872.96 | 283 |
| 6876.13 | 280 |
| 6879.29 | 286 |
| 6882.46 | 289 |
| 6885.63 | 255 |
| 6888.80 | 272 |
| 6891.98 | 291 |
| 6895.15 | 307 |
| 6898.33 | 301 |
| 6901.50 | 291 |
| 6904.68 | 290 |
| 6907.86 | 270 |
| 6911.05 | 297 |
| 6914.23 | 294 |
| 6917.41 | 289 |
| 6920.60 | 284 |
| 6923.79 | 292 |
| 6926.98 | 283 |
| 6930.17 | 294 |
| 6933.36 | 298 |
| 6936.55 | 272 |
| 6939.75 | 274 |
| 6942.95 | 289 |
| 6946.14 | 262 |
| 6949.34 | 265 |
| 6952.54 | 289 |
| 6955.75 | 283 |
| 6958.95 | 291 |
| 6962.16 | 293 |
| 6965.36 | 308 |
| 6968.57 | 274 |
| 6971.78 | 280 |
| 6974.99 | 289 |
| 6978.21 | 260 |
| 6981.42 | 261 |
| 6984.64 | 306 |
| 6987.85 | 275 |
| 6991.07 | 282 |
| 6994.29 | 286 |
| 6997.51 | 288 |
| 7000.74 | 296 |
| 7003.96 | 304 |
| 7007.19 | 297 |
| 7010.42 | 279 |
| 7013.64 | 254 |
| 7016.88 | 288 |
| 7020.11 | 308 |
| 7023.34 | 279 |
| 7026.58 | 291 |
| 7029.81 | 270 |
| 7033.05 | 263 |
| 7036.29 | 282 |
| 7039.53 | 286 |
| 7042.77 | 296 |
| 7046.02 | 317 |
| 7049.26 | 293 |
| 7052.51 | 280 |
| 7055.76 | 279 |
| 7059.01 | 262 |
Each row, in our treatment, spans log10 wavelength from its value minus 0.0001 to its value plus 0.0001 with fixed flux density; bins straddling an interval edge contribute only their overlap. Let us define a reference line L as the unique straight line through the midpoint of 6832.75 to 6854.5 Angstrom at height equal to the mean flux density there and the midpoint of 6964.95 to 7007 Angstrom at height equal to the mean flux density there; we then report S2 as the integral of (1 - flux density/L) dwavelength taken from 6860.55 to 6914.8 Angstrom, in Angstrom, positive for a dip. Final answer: -3.69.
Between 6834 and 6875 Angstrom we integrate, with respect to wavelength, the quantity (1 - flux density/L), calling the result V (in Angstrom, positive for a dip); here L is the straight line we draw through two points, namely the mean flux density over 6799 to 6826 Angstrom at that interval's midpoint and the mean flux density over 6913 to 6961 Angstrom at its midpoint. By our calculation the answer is 0.9 Angstrom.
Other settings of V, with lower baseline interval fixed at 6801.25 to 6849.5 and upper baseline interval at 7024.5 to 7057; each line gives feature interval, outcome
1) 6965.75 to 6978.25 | 0.2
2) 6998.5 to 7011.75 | -0.4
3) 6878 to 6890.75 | 0.4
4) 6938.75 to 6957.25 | 0.5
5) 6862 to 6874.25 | -0.8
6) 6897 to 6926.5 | -0.4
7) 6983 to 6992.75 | -0.1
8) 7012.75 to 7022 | 0.0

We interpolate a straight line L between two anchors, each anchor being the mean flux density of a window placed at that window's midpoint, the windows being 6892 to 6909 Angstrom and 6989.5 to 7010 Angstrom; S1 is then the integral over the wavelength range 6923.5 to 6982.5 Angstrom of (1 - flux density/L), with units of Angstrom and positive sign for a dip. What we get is 2.0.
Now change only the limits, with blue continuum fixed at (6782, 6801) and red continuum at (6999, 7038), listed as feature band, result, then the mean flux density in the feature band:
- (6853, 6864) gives -0.8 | 293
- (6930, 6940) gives -0.2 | 285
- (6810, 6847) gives -2.5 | 289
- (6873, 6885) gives -0.4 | 282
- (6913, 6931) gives -0.8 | 289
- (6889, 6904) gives -1.1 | 295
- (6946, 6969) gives -0.4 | 285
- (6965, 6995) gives 0.1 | 281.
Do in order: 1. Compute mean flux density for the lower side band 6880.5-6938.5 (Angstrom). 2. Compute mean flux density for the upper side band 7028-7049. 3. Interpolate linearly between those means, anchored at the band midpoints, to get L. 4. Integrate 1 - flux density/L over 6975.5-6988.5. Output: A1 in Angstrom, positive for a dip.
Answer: 0.5 Angstrom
